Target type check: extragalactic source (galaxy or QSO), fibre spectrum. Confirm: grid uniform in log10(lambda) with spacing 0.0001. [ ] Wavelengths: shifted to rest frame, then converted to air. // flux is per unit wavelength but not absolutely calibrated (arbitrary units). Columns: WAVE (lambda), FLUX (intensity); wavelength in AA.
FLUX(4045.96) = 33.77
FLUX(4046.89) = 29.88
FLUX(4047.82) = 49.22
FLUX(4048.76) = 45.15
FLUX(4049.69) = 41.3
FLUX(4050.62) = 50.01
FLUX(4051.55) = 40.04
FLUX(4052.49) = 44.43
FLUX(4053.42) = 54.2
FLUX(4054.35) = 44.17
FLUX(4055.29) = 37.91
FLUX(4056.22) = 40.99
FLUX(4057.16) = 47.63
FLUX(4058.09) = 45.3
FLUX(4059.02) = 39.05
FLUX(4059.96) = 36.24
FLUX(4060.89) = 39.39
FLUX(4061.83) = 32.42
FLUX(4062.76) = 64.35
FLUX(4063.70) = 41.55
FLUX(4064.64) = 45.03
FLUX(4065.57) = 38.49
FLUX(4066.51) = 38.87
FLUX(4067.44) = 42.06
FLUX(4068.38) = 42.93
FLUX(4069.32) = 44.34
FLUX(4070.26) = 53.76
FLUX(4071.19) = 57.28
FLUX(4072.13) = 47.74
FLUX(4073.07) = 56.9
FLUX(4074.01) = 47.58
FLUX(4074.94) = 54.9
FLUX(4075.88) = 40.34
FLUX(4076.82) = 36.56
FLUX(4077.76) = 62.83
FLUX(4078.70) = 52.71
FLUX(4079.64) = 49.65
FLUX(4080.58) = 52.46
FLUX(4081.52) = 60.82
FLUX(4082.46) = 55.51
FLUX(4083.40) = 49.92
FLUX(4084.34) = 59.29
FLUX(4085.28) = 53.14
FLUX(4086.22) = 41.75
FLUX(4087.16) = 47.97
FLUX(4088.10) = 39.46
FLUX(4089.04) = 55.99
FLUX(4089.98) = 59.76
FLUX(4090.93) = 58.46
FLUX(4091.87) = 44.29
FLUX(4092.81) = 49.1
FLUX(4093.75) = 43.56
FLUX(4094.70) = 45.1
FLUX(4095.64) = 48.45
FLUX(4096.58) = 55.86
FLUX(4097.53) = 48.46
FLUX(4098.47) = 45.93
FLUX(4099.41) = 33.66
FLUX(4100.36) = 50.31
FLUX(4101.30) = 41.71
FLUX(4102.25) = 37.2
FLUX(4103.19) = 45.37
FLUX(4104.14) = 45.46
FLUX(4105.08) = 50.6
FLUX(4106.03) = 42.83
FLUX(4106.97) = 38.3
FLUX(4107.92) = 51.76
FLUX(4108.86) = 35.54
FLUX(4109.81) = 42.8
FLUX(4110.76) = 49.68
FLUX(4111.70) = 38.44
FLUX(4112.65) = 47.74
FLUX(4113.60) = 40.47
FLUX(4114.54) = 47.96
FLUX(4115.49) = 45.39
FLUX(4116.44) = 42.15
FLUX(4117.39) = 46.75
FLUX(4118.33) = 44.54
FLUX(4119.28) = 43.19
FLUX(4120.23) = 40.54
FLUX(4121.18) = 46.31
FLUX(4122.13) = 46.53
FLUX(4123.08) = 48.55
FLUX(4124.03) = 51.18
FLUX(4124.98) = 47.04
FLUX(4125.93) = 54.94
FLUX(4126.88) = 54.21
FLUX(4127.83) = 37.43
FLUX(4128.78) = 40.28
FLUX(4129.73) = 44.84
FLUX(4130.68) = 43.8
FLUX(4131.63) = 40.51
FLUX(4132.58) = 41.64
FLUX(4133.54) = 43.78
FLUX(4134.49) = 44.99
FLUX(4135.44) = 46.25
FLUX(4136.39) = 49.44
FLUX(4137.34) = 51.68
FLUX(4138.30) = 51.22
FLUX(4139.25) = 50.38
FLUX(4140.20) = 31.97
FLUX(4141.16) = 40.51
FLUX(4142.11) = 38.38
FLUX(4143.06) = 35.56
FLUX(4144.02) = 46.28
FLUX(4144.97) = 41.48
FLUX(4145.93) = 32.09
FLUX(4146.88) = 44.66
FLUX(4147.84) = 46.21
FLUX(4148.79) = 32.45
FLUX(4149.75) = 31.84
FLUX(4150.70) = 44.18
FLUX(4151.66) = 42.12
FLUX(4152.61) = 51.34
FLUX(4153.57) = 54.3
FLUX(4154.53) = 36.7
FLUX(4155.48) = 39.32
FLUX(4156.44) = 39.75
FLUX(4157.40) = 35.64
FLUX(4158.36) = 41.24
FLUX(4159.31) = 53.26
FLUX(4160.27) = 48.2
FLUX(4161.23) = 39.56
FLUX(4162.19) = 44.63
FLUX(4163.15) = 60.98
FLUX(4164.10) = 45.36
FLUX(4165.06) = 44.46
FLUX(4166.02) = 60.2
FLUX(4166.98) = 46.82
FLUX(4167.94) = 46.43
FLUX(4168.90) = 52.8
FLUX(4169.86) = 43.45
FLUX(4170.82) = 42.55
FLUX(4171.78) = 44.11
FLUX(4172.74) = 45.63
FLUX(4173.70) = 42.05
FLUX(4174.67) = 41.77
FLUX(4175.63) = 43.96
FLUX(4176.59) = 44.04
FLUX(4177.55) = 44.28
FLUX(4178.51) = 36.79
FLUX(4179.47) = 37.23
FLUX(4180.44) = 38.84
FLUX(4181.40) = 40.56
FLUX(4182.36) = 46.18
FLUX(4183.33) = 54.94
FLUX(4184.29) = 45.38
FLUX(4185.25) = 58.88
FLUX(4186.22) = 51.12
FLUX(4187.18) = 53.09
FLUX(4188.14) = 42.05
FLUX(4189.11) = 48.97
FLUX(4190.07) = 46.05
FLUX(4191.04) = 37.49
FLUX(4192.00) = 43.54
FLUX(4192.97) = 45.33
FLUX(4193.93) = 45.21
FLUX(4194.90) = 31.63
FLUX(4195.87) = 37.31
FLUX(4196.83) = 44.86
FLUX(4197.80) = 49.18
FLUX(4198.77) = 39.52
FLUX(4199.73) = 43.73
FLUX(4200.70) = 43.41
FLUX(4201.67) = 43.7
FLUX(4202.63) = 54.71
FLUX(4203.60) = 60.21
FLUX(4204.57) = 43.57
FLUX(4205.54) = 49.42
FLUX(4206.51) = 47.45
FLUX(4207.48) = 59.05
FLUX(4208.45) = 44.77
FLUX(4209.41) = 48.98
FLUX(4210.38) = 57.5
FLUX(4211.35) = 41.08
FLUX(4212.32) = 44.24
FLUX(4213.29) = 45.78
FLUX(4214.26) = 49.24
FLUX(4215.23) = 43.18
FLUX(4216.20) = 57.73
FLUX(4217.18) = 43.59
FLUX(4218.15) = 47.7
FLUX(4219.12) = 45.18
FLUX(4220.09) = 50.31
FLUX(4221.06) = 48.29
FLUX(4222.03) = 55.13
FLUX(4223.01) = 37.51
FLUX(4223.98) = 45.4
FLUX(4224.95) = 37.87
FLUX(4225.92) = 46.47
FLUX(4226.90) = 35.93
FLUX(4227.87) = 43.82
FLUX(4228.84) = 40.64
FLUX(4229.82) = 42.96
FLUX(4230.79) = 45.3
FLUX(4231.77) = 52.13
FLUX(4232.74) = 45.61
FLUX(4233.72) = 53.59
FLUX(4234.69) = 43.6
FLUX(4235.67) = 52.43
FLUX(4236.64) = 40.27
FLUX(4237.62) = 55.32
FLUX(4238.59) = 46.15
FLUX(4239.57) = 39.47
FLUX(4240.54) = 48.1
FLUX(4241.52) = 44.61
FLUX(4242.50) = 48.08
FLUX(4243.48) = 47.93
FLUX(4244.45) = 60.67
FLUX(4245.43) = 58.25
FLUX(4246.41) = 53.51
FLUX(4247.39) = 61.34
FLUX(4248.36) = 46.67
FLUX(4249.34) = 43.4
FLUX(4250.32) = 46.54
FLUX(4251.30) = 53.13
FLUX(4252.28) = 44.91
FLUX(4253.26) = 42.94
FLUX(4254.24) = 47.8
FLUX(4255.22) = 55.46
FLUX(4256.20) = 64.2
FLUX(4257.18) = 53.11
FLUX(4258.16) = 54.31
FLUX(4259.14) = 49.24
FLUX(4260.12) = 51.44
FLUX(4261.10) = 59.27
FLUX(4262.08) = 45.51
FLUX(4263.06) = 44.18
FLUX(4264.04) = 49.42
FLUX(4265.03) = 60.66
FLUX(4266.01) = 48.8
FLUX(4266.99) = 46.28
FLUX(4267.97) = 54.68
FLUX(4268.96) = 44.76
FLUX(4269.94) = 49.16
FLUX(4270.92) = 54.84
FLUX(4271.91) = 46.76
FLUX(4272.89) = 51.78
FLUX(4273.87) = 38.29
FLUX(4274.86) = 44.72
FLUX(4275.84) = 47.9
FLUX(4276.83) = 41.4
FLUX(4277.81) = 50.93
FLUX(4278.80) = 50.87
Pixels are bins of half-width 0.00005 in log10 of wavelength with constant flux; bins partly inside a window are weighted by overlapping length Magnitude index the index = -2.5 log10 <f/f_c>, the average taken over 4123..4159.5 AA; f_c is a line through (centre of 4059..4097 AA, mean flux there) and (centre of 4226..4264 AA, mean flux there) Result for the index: 0.12 mag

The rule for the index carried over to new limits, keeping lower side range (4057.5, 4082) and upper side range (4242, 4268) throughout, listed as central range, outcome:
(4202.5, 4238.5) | 0.07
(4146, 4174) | 0.11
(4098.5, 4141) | 0.08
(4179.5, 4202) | 0.12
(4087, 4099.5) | -0.03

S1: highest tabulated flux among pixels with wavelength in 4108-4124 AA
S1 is 49.68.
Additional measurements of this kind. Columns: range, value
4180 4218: 60.21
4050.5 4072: 64.35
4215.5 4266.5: 64.2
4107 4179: 60.98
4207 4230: 59.05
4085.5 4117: 59.76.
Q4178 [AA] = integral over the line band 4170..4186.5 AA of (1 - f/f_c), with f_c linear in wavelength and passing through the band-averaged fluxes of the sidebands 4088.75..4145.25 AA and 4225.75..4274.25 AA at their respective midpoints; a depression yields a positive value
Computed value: 0.9 AA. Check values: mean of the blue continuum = 45.4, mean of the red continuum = 49.1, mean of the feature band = 44.5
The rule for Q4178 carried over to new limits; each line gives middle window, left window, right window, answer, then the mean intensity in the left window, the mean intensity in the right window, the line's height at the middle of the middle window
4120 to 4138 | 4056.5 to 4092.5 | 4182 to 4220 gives 0.62 AA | 48.3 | 47.1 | 47.8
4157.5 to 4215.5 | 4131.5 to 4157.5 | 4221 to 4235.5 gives -3.18 AA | 42.4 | 45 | 43.7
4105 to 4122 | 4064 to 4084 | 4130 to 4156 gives 0.51 AA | 49.1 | 42.7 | 45.4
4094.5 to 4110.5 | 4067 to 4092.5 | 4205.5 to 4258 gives 1.78 AA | 50.7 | 48.2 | 50.3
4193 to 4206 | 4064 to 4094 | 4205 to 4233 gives 0.53 AA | 49.5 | 46.6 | 47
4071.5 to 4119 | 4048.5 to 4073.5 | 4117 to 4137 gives -2.55 AA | 44.9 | 45.6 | 45.2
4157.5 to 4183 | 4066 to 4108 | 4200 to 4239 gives 1.36 AA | 48.4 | 47.2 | 47.7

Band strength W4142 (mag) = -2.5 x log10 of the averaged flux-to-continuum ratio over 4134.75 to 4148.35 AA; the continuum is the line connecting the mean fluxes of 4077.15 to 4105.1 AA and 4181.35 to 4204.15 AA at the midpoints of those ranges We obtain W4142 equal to 0.11 mag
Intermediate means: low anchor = 49.4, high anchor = 46.2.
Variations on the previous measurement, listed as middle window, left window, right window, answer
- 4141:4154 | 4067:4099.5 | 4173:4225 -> 0.15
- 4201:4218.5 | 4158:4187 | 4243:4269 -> -0.01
